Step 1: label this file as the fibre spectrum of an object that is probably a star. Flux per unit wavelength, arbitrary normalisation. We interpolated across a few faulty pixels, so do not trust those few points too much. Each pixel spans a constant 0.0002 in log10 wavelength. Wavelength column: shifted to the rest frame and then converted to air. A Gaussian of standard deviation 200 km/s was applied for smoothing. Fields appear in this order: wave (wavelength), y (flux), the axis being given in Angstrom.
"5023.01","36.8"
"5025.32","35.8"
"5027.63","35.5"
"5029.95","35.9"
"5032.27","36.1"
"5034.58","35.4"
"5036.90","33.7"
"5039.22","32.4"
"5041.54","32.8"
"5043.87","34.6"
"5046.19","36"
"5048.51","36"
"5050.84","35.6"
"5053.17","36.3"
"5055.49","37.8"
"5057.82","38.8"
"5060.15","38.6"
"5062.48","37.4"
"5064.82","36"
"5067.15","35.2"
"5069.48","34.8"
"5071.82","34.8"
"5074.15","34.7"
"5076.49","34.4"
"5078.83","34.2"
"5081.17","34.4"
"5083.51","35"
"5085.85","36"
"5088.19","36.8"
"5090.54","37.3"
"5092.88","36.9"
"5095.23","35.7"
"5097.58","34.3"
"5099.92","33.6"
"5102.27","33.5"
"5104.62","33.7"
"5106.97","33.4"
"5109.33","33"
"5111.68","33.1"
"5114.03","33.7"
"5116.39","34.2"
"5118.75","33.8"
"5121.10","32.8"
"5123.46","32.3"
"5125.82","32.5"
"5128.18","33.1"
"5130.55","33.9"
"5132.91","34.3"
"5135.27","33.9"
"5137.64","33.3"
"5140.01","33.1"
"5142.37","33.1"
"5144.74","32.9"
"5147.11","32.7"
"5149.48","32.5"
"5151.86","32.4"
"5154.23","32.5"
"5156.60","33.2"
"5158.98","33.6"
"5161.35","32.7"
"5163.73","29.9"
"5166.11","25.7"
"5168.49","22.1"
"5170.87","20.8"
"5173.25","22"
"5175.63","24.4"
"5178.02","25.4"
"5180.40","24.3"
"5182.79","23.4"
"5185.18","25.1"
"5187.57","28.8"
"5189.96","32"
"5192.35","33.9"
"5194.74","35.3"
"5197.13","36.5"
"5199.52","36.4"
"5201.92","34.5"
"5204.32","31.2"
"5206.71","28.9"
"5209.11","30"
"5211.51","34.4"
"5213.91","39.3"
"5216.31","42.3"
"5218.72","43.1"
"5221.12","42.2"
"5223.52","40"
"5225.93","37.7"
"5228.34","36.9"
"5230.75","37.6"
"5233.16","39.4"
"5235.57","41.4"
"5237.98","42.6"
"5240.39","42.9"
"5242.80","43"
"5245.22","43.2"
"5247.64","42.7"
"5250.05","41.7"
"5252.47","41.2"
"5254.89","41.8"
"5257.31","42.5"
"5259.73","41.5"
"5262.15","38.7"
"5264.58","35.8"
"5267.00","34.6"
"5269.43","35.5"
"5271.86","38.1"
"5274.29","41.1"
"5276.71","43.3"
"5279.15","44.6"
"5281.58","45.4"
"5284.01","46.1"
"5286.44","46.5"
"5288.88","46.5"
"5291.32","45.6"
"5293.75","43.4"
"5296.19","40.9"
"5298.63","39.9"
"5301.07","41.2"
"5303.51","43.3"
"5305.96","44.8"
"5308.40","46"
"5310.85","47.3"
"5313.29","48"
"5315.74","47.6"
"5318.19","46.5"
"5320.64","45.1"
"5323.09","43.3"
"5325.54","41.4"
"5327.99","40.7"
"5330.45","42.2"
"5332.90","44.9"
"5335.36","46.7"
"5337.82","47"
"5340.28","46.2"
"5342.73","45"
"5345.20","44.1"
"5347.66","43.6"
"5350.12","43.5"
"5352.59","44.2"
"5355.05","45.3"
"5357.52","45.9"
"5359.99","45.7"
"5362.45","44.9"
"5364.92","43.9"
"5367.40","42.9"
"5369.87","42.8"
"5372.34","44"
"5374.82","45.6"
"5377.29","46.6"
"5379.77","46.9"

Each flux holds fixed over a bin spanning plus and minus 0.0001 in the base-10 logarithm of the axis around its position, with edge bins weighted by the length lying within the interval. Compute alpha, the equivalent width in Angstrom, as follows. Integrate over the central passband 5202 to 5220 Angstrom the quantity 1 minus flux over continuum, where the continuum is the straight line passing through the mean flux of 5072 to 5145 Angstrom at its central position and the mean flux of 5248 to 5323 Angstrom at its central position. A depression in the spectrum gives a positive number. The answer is 1.7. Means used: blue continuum 34.1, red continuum 42.8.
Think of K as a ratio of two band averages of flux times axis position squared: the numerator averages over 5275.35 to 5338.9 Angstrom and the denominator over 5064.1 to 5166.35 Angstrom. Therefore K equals 1.4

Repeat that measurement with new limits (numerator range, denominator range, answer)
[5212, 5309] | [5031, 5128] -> 1.28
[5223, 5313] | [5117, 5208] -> 1.42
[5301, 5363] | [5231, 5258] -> 1.11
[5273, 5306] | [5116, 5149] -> 1.40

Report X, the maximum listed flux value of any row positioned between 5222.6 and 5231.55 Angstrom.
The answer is 40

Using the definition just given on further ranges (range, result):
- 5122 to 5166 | 34.3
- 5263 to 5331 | 48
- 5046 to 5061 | 38.8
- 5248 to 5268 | 42.5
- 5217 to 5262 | 43.2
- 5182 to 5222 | 43.1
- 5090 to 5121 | 37.3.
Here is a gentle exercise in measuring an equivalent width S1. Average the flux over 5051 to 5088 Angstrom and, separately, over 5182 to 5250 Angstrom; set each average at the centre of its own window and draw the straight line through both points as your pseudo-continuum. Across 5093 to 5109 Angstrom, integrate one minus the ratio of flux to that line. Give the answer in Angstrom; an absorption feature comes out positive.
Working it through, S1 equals 0.9 Angstrom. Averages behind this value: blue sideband 35.9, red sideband 36.8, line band 34.2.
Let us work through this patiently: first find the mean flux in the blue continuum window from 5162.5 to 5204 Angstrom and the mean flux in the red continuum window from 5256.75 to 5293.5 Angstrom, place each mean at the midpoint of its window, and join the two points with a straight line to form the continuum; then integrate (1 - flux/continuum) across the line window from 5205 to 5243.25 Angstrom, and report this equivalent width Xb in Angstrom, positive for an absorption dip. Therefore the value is -4.8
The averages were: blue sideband 28.3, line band 38.7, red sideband 41.8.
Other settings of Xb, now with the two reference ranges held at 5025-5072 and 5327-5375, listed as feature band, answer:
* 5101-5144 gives 5.1 Angstrom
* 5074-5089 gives 0.7 Angstrom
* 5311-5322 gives -0.9 Angstrom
